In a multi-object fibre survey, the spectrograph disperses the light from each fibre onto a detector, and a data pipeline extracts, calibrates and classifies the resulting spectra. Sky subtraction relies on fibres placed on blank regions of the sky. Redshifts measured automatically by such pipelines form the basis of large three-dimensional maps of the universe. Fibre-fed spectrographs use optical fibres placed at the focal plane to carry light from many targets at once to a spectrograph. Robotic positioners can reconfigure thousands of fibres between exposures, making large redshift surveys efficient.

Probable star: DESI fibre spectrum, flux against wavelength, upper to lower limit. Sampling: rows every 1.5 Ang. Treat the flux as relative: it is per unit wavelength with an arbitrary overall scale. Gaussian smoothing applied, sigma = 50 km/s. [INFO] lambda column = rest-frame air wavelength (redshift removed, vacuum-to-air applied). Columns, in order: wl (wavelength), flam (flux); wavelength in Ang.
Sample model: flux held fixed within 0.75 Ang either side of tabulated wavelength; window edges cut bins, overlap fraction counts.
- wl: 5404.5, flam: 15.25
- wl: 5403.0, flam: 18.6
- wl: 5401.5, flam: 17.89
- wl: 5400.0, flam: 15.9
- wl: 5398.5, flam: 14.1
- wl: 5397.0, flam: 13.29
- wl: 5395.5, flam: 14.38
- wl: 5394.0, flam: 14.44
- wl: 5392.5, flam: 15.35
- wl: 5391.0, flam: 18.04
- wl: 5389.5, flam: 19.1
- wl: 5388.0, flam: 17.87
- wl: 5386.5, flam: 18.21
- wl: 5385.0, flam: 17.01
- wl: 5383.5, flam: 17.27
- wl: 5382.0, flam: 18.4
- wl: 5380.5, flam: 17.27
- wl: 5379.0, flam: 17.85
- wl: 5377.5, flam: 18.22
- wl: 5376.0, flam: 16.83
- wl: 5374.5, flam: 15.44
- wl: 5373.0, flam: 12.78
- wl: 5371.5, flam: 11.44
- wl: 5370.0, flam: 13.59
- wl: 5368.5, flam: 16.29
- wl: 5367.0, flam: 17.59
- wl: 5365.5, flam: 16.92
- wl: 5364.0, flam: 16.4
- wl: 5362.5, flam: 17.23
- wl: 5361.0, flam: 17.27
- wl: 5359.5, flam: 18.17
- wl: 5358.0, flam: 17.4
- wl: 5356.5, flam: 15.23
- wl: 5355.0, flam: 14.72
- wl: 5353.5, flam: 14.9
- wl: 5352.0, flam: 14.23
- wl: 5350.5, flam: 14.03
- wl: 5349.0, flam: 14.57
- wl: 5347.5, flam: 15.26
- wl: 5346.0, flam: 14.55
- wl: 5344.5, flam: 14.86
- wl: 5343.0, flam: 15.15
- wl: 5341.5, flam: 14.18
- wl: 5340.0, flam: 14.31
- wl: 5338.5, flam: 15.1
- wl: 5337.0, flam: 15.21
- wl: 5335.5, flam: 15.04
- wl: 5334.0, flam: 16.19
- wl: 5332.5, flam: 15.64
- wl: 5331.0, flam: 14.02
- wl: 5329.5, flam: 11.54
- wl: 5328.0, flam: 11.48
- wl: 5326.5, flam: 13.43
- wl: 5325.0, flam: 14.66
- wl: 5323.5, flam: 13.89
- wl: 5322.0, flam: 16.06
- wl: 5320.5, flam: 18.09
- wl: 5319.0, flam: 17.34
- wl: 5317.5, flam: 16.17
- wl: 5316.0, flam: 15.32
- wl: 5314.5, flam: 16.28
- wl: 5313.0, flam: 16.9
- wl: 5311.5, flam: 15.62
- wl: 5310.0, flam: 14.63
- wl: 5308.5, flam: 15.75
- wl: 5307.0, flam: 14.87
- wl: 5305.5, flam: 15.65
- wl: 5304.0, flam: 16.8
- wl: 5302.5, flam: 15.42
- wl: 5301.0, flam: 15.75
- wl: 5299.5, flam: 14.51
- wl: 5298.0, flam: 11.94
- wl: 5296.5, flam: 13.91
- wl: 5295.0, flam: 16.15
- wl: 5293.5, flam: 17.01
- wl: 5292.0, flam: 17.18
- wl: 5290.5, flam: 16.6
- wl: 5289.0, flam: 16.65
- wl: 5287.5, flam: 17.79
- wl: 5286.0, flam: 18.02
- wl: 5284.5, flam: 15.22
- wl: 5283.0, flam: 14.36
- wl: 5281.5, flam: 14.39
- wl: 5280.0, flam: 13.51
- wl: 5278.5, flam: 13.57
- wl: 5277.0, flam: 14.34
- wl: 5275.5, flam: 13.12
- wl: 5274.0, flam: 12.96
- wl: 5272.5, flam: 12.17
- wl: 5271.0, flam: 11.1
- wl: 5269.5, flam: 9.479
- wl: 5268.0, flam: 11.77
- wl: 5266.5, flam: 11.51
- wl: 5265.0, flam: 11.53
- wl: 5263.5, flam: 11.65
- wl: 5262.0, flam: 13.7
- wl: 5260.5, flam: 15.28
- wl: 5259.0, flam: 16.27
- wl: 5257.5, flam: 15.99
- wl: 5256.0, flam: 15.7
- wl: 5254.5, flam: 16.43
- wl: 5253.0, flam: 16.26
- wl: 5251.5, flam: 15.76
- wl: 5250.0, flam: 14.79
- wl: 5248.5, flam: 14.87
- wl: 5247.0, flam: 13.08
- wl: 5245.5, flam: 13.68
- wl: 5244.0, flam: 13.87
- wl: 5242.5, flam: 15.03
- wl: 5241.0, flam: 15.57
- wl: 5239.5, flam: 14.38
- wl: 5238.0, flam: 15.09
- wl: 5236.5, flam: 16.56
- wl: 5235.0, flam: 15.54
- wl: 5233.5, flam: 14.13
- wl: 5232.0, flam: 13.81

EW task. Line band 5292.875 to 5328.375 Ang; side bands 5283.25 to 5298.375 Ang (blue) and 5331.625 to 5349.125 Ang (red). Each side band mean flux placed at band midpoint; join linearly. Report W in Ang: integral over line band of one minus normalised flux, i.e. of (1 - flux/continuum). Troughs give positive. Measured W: 0.70 Ang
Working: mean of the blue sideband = 16.1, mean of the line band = 15.4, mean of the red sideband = 15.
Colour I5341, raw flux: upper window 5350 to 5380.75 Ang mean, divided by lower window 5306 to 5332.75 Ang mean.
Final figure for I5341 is 1.05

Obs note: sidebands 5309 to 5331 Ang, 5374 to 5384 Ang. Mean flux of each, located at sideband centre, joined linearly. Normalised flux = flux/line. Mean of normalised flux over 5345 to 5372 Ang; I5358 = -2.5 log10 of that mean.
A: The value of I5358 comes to 0.07 mag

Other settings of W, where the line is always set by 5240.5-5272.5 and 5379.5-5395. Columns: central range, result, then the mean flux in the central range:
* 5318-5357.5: 3.0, 14.8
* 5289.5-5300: -0.3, 15.4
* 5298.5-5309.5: -0.2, 15.4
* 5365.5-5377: 1.2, 15.1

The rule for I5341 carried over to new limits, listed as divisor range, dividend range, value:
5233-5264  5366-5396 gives 1.09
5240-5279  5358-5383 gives 1.19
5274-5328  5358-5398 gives 1.07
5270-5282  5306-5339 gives 1.16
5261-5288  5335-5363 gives 1.15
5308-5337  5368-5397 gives 1.07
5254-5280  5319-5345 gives 1.11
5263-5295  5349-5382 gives 1.13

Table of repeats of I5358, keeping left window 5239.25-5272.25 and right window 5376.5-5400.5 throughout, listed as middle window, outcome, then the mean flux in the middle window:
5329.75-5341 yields 0.049 mag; 14.9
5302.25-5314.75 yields -0.051 mag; 15.8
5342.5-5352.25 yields 0.083 mag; 14.7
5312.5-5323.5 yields -0.081 mag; 16.4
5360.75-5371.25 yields 0.001 mag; 16.2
